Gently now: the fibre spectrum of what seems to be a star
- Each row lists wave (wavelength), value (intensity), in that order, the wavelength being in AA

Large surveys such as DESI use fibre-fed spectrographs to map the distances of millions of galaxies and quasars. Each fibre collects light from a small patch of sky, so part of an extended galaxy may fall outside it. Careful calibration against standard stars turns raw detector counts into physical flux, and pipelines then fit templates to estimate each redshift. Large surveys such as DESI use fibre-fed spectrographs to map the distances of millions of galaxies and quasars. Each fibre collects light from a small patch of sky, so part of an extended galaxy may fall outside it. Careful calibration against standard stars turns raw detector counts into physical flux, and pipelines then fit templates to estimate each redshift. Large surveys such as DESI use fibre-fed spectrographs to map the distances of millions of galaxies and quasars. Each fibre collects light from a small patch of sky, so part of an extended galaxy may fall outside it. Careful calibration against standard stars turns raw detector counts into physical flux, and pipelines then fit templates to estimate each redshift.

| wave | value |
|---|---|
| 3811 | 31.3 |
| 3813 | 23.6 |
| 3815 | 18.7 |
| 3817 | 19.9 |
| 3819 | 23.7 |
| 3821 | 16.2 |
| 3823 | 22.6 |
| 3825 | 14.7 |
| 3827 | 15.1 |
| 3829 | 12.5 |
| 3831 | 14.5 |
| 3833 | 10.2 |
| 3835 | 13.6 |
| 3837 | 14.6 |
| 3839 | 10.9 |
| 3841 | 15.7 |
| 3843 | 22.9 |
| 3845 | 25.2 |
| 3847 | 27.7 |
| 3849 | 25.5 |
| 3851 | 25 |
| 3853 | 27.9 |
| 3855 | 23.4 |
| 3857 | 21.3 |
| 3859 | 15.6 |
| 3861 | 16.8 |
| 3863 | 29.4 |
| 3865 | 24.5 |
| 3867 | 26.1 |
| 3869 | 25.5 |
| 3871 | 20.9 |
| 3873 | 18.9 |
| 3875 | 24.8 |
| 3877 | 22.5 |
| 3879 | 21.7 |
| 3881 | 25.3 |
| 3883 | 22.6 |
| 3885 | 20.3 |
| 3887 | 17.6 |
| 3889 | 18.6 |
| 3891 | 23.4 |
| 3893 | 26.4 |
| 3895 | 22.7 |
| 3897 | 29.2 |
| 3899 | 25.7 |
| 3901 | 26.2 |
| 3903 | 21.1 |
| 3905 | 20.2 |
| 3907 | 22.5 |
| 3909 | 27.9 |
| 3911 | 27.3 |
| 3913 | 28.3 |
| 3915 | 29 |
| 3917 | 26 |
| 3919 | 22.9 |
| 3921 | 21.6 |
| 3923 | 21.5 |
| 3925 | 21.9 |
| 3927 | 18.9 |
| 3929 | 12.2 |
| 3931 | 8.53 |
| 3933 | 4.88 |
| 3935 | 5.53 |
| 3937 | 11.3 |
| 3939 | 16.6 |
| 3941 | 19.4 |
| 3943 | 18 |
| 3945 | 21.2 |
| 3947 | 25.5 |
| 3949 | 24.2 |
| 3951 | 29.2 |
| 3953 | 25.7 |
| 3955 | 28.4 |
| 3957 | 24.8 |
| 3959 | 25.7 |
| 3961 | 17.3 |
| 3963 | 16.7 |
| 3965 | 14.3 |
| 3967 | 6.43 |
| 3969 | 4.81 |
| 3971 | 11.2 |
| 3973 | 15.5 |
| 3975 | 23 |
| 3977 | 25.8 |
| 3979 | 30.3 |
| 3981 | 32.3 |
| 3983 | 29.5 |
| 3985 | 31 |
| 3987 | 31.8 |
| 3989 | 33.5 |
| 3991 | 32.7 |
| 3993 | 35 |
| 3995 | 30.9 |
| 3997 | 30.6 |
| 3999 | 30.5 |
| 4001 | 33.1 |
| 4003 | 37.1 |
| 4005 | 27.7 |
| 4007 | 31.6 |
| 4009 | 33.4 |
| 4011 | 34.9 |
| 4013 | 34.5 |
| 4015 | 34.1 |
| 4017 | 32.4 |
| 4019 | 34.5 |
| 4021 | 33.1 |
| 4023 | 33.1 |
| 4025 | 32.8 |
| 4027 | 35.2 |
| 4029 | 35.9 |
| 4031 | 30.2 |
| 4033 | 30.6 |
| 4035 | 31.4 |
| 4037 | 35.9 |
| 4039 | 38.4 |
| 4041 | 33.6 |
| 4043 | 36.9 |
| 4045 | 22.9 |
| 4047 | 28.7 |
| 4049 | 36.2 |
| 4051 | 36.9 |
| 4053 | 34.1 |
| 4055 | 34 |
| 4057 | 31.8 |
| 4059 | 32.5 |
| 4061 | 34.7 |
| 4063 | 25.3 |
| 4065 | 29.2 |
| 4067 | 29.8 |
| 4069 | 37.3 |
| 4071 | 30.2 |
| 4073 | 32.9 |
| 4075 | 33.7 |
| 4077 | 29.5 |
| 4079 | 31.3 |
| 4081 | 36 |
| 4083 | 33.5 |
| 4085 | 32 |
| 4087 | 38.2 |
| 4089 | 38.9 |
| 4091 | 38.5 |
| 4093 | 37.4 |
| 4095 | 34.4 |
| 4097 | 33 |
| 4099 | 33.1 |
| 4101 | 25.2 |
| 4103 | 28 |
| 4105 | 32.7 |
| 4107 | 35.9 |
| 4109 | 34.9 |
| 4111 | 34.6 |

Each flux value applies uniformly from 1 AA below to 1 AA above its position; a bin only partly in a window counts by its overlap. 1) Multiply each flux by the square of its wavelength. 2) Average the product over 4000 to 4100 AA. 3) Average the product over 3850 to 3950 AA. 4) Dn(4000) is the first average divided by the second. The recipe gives 1.67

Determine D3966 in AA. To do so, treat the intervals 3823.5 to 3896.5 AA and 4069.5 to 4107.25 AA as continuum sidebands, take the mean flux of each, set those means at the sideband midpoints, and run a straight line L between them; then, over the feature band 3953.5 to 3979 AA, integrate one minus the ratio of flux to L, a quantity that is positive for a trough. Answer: 7.8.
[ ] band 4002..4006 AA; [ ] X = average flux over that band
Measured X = 32.4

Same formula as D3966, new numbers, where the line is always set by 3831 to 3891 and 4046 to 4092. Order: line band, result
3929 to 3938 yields 6.1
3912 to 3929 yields 1.0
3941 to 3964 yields 2.9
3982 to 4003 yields -2.4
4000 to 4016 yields -1.9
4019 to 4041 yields -1.9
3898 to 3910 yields -0.1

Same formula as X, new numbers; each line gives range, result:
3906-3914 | 26.5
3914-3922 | 24.9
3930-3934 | 6.71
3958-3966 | 18.5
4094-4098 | 33.7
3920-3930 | 19.2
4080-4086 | 33.8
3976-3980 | 28.1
